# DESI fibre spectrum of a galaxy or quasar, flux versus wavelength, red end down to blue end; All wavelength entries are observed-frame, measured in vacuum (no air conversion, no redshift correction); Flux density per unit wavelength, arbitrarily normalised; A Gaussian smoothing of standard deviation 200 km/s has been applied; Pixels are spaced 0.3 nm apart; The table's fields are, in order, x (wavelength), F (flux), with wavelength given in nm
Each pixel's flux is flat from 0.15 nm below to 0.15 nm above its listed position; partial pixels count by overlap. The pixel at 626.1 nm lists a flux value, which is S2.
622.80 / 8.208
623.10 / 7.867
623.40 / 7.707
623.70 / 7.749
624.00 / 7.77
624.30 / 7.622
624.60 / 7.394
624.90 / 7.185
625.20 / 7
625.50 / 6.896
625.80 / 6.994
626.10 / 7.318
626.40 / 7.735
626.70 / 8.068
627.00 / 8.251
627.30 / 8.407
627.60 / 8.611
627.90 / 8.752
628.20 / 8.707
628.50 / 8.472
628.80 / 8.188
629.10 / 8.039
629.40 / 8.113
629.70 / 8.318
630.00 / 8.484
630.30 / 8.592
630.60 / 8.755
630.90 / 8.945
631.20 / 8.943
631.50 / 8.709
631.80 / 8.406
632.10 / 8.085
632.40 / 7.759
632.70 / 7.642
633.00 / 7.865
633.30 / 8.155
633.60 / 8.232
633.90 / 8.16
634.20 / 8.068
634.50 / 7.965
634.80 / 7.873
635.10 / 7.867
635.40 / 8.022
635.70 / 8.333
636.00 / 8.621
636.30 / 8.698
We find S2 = 7.318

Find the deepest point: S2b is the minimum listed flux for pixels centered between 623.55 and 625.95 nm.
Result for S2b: 6.896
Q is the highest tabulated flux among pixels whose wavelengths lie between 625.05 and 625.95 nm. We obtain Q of 7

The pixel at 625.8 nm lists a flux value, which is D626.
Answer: 6.994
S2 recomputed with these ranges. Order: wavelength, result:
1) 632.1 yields 8.085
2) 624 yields 7.77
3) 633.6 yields 8.232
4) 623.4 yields 7.707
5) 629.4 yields 8.113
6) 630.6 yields 8.755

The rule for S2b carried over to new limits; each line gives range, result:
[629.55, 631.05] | 8.318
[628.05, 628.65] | 8.472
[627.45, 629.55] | 8.039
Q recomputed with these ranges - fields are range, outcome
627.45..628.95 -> 8.752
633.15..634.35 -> 8.232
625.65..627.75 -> 8.611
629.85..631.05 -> 8.945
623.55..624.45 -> 7.77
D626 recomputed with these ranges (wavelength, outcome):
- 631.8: 8.406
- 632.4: 7.759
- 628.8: 8.188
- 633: 7.865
